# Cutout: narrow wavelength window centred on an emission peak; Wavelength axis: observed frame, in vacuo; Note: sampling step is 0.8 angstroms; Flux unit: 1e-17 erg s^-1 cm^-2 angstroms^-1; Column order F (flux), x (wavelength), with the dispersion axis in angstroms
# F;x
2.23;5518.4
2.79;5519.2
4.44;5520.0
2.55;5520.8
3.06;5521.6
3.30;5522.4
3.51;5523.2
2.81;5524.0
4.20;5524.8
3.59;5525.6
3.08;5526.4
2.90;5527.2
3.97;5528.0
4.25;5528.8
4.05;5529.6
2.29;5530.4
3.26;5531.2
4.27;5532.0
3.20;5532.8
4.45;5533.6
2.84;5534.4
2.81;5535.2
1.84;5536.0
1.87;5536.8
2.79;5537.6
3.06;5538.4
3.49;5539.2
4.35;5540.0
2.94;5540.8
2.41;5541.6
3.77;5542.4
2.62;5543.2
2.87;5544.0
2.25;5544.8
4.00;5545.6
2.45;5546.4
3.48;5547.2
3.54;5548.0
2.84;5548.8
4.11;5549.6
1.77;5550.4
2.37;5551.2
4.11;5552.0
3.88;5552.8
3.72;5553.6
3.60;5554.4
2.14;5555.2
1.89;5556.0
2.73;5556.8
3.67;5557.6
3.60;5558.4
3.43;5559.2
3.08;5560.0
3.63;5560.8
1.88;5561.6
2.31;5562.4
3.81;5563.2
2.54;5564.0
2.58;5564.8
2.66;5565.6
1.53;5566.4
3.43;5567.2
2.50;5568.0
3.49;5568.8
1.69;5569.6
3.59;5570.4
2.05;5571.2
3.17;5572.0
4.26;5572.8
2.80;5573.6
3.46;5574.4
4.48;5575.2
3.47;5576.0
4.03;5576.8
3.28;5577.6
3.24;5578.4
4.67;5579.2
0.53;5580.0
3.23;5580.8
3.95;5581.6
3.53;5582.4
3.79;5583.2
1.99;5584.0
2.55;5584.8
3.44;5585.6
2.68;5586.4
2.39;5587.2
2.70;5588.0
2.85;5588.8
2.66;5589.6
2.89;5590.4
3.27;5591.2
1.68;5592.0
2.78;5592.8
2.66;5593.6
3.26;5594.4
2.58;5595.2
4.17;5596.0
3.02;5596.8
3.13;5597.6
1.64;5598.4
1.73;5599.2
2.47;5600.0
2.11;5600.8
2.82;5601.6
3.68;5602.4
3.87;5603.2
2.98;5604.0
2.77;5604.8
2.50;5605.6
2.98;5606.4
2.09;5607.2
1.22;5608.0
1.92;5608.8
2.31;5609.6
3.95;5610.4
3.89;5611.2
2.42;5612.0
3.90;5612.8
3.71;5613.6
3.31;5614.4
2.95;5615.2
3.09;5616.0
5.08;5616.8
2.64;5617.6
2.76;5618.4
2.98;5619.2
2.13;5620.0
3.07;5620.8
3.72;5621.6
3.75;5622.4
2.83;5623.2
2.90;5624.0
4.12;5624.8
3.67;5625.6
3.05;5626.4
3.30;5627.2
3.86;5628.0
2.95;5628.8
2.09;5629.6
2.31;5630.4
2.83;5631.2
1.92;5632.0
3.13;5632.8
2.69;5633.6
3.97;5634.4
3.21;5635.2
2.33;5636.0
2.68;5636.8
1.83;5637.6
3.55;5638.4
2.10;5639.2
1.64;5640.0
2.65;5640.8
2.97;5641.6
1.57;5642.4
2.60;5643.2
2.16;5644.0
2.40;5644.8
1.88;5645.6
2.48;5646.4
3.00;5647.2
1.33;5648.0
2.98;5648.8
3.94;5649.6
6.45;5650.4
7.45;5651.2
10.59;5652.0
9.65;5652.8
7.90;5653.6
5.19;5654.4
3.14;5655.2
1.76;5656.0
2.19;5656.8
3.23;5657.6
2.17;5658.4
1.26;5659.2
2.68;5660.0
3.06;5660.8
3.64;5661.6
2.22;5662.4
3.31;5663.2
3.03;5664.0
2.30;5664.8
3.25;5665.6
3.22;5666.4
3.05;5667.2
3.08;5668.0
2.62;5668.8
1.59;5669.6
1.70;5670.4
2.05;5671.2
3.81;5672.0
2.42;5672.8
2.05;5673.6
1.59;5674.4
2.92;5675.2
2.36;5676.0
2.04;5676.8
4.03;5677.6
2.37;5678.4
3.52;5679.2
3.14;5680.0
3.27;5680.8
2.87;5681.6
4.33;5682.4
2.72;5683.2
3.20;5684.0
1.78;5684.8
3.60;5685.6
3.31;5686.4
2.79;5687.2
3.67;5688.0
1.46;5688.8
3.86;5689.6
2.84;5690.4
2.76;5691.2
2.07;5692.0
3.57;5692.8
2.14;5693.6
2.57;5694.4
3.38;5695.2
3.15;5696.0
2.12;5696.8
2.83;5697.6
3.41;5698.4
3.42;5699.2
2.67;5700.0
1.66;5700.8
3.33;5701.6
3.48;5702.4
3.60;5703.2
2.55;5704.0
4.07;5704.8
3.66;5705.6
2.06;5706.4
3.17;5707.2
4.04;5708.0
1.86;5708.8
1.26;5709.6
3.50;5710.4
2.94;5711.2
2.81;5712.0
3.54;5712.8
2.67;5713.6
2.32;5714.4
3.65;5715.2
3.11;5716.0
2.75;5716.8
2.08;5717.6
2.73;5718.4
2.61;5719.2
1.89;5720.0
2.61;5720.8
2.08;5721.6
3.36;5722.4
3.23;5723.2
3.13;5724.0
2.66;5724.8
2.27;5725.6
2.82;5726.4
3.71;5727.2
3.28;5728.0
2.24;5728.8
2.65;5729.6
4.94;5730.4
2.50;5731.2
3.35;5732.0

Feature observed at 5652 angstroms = H-beta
